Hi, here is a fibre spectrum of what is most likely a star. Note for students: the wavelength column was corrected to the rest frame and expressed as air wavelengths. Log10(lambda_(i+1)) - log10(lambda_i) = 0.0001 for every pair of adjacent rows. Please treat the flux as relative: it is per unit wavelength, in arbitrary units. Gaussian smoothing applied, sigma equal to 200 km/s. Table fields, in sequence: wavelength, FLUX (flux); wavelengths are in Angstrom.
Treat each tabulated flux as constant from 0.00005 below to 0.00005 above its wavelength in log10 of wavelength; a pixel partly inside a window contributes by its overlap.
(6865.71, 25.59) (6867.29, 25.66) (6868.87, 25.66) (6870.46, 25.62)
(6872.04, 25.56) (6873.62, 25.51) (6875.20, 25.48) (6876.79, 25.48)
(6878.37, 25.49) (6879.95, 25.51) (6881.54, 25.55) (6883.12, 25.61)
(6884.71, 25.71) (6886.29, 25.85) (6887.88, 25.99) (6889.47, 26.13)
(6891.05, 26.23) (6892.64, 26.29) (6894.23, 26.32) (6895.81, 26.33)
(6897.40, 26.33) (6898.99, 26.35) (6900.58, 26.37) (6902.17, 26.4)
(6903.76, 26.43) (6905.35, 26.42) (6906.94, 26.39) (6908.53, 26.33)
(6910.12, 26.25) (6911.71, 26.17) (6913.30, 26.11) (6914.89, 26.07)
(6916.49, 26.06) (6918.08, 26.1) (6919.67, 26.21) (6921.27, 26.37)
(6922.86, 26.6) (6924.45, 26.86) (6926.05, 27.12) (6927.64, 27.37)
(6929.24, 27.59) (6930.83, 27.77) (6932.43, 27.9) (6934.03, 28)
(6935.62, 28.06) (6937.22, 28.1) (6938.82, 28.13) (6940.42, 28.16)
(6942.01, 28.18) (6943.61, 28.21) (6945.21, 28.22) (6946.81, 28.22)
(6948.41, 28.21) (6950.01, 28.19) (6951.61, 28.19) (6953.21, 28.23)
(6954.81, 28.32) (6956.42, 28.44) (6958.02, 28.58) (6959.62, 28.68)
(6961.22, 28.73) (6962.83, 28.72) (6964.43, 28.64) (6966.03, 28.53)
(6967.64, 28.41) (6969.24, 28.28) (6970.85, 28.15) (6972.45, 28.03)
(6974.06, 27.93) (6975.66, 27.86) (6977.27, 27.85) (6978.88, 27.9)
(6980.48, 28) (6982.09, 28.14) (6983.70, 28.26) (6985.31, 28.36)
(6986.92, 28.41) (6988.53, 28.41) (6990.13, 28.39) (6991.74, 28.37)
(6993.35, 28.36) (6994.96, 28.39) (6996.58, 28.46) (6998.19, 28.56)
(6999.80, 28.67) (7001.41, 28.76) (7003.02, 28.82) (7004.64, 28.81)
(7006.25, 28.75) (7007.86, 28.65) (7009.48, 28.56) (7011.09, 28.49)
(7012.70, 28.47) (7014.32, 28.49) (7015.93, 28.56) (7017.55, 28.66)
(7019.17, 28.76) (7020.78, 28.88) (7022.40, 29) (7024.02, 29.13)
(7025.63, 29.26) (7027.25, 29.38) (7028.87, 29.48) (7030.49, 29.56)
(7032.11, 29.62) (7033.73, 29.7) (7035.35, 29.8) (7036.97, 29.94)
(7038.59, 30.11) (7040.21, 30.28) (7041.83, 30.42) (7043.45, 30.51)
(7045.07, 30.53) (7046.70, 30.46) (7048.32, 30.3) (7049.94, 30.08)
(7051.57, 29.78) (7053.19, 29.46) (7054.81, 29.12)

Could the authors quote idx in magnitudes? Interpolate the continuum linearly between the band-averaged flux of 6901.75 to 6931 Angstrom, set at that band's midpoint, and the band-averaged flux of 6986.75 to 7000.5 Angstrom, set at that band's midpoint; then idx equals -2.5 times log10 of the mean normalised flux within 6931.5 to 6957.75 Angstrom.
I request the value -0.04 mag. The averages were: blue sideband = 26.5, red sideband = 28.5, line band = 28.2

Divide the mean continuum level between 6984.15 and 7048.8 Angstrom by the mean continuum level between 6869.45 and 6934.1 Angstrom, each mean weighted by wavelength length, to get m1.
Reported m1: 1.1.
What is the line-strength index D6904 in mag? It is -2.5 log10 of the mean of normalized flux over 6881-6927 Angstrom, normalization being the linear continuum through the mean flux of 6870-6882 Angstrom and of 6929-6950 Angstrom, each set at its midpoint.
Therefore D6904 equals 0.016 mag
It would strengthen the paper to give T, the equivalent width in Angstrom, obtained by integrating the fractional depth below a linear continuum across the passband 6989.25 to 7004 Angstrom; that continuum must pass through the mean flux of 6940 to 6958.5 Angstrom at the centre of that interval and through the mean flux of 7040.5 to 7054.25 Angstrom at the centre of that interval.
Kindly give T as 0.3 Angstrom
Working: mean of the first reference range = 28.3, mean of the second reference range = 30.2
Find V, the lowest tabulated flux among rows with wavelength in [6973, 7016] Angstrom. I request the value 27.85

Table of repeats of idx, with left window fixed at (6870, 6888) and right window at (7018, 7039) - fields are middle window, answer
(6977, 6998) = 0.00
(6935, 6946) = -0.04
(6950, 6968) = -0.03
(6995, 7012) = 0.00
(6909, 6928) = 0.01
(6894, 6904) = -0.01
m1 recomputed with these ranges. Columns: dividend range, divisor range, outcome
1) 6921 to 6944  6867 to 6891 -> 1.08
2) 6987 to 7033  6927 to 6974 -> 1.02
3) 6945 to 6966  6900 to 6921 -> 1.08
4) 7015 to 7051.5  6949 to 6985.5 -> 1.05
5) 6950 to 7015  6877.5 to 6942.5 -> 1.07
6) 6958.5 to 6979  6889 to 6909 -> 1.07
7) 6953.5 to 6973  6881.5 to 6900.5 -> 1.09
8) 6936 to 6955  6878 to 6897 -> 1.09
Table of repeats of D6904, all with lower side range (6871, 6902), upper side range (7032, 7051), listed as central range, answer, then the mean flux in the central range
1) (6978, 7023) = 0.02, 28.5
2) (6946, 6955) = -0.02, 28.2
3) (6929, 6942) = -0.03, 28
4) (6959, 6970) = -0.02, 28.6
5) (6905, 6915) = 0.01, 26.3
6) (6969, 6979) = 0.01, 28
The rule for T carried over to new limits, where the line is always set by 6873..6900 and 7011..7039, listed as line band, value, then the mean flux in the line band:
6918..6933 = -0.11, 27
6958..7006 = -0.38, 28.4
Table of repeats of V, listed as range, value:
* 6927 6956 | 27.37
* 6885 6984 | 25.85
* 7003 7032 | 28.47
